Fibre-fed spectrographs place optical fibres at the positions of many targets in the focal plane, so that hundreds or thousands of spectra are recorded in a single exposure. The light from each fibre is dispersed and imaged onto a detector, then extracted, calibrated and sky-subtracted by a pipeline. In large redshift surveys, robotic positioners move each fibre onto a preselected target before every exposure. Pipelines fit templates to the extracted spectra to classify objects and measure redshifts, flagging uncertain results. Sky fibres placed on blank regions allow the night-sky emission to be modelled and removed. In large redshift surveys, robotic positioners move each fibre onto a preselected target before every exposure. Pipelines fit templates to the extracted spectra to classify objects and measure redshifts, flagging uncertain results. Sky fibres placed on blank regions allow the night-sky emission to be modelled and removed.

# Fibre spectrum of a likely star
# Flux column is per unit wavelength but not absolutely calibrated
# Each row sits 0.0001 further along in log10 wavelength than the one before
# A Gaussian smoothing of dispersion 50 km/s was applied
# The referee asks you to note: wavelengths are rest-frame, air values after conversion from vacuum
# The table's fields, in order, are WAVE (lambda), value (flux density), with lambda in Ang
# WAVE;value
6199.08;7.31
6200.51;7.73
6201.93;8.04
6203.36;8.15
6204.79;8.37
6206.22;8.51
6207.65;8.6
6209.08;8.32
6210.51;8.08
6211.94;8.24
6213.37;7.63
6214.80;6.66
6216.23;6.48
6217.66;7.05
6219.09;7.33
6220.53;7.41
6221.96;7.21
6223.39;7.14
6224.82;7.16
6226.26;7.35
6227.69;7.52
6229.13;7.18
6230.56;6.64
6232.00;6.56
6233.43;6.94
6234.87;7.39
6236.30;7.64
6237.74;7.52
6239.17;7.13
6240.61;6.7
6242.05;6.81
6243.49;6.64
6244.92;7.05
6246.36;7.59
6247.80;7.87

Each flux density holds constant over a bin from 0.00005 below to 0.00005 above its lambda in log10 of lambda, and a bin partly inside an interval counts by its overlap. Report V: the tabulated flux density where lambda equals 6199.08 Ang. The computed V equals 7.31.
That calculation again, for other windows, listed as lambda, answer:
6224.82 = 7.16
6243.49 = 6.64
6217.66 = 7.05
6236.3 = 7.64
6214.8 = 6.66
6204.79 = 8.37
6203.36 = 8.15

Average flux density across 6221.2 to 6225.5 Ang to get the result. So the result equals 7.19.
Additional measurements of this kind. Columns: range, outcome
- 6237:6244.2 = 6.96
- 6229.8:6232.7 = 6.61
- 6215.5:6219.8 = 6.96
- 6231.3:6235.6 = 6.98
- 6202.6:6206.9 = 8.33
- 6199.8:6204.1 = 7.98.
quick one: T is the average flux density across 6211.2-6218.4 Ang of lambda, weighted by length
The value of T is 7.22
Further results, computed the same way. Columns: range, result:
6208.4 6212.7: 8.21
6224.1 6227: 7.26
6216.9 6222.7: 7.24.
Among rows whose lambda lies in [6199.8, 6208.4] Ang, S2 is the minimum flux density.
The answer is 7.73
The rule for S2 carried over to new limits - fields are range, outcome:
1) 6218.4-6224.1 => 7.14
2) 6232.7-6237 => 6.94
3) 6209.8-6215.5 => 6.66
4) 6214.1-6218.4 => 6.48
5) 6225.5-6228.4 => 7.35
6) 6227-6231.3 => 6.64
